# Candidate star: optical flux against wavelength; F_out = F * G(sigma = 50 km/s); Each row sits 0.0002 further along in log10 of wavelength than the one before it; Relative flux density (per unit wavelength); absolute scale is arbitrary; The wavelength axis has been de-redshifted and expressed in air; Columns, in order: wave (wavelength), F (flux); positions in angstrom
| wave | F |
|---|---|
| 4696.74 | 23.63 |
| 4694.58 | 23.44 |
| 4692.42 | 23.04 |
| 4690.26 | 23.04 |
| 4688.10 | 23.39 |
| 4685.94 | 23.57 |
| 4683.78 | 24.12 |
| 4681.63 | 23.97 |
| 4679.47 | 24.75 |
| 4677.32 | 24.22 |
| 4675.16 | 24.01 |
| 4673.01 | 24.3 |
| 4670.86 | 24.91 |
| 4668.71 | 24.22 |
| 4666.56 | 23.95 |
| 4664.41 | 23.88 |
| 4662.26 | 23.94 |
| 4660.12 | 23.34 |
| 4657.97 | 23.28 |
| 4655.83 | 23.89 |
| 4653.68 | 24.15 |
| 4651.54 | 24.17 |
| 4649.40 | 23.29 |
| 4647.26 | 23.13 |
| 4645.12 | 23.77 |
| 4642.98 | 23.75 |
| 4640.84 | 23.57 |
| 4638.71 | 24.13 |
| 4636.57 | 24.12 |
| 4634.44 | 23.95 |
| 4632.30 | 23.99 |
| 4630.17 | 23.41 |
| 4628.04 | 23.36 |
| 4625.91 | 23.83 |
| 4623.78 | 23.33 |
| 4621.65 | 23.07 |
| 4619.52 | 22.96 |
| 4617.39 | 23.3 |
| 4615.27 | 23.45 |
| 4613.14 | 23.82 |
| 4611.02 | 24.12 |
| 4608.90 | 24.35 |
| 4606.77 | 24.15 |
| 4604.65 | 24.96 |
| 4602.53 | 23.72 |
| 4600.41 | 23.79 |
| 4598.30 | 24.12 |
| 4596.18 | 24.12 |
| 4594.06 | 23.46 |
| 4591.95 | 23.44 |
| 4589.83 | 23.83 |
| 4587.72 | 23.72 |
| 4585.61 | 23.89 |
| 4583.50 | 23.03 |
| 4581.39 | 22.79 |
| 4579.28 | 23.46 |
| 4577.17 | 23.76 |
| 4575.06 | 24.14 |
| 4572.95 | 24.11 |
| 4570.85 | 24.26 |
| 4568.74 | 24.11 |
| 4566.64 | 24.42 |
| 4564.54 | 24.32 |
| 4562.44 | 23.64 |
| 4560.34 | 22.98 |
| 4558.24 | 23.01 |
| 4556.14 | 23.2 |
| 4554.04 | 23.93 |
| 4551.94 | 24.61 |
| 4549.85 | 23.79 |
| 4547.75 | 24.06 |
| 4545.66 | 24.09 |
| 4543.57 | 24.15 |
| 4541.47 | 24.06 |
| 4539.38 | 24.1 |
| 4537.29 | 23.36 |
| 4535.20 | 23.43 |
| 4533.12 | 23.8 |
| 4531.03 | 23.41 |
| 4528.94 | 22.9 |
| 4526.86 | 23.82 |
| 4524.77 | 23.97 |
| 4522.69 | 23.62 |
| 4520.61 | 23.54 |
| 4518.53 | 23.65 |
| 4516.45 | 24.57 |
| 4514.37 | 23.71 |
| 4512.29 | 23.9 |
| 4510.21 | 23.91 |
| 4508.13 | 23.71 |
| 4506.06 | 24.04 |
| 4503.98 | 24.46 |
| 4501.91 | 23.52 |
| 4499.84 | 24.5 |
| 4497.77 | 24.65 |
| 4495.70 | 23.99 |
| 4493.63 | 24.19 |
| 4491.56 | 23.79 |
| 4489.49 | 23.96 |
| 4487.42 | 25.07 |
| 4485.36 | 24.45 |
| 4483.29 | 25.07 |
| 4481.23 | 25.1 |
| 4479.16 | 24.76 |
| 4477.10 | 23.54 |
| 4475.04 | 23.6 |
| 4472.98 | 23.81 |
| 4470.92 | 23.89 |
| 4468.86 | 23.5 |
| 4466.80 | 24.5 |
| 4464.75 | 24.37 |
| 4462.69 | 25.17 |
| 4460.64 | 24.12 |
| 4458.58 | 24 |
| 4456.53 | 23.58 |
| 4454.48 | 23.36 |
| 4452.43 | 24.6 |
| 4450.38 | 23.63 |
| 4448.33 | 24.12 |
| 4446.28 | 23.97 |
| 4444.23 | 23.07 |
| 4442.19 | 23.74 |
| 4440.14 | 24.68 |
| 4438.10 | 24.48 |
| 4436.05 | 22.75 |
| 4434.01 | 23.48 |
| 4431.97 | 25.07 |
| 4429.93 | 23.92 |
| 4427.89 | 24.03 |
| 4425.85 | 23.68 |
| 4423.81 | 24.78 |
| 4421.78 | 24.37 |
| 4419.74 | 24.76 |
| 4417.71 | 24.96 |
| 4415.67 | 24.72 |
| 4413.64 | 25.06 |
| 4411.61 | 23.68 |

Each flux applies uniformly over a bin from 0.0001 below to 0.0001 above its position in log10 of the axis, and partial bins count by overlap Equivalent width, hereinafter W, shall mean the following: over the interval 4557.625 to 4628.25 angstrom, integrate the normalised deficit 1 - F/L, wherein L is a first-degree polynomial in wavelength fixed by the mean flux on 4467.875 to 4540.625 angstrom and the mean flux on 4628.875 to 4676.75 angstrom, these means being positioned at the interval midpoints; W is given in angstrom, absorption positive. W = 0.5 angstrom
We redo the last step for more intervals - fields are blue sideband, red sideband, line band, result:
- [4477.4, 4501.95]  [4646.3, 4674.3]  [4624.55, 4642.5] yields 0.1 angstrom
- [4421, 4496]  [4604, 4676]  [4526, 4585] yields 0.5 angstrom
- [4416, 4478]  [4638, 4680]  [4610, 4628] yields 0.4 angstrom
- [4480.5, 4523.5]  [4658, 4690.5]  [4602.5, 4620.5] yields 0.1 angstrom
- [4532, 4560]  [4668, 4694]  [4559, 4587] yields 0.1 angstrom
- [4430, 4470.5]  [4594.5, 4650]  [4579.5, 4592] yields 0.2 angstrom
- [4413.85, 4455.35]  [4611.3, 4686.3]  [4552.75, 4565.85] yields 0.2 angstrom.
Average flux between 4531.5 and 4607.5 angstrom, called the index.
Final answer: 23.8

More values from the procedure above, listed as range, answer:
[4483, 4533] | 24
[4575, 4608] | 23.8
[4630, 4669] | 23.8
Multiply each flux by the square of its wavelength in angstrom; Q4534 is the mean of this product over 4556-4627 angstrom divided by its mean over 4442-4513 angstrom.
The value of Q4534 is 1.04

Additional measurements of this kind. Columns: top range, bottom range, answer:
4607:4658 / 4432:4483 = 1.06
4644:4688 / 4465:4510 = 1.07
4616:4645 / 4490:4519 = 1.04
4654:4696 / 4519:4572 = 1.06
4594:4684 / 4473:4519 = 1.05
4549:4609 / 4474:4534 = 1.02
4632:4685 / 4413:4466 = 1.09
